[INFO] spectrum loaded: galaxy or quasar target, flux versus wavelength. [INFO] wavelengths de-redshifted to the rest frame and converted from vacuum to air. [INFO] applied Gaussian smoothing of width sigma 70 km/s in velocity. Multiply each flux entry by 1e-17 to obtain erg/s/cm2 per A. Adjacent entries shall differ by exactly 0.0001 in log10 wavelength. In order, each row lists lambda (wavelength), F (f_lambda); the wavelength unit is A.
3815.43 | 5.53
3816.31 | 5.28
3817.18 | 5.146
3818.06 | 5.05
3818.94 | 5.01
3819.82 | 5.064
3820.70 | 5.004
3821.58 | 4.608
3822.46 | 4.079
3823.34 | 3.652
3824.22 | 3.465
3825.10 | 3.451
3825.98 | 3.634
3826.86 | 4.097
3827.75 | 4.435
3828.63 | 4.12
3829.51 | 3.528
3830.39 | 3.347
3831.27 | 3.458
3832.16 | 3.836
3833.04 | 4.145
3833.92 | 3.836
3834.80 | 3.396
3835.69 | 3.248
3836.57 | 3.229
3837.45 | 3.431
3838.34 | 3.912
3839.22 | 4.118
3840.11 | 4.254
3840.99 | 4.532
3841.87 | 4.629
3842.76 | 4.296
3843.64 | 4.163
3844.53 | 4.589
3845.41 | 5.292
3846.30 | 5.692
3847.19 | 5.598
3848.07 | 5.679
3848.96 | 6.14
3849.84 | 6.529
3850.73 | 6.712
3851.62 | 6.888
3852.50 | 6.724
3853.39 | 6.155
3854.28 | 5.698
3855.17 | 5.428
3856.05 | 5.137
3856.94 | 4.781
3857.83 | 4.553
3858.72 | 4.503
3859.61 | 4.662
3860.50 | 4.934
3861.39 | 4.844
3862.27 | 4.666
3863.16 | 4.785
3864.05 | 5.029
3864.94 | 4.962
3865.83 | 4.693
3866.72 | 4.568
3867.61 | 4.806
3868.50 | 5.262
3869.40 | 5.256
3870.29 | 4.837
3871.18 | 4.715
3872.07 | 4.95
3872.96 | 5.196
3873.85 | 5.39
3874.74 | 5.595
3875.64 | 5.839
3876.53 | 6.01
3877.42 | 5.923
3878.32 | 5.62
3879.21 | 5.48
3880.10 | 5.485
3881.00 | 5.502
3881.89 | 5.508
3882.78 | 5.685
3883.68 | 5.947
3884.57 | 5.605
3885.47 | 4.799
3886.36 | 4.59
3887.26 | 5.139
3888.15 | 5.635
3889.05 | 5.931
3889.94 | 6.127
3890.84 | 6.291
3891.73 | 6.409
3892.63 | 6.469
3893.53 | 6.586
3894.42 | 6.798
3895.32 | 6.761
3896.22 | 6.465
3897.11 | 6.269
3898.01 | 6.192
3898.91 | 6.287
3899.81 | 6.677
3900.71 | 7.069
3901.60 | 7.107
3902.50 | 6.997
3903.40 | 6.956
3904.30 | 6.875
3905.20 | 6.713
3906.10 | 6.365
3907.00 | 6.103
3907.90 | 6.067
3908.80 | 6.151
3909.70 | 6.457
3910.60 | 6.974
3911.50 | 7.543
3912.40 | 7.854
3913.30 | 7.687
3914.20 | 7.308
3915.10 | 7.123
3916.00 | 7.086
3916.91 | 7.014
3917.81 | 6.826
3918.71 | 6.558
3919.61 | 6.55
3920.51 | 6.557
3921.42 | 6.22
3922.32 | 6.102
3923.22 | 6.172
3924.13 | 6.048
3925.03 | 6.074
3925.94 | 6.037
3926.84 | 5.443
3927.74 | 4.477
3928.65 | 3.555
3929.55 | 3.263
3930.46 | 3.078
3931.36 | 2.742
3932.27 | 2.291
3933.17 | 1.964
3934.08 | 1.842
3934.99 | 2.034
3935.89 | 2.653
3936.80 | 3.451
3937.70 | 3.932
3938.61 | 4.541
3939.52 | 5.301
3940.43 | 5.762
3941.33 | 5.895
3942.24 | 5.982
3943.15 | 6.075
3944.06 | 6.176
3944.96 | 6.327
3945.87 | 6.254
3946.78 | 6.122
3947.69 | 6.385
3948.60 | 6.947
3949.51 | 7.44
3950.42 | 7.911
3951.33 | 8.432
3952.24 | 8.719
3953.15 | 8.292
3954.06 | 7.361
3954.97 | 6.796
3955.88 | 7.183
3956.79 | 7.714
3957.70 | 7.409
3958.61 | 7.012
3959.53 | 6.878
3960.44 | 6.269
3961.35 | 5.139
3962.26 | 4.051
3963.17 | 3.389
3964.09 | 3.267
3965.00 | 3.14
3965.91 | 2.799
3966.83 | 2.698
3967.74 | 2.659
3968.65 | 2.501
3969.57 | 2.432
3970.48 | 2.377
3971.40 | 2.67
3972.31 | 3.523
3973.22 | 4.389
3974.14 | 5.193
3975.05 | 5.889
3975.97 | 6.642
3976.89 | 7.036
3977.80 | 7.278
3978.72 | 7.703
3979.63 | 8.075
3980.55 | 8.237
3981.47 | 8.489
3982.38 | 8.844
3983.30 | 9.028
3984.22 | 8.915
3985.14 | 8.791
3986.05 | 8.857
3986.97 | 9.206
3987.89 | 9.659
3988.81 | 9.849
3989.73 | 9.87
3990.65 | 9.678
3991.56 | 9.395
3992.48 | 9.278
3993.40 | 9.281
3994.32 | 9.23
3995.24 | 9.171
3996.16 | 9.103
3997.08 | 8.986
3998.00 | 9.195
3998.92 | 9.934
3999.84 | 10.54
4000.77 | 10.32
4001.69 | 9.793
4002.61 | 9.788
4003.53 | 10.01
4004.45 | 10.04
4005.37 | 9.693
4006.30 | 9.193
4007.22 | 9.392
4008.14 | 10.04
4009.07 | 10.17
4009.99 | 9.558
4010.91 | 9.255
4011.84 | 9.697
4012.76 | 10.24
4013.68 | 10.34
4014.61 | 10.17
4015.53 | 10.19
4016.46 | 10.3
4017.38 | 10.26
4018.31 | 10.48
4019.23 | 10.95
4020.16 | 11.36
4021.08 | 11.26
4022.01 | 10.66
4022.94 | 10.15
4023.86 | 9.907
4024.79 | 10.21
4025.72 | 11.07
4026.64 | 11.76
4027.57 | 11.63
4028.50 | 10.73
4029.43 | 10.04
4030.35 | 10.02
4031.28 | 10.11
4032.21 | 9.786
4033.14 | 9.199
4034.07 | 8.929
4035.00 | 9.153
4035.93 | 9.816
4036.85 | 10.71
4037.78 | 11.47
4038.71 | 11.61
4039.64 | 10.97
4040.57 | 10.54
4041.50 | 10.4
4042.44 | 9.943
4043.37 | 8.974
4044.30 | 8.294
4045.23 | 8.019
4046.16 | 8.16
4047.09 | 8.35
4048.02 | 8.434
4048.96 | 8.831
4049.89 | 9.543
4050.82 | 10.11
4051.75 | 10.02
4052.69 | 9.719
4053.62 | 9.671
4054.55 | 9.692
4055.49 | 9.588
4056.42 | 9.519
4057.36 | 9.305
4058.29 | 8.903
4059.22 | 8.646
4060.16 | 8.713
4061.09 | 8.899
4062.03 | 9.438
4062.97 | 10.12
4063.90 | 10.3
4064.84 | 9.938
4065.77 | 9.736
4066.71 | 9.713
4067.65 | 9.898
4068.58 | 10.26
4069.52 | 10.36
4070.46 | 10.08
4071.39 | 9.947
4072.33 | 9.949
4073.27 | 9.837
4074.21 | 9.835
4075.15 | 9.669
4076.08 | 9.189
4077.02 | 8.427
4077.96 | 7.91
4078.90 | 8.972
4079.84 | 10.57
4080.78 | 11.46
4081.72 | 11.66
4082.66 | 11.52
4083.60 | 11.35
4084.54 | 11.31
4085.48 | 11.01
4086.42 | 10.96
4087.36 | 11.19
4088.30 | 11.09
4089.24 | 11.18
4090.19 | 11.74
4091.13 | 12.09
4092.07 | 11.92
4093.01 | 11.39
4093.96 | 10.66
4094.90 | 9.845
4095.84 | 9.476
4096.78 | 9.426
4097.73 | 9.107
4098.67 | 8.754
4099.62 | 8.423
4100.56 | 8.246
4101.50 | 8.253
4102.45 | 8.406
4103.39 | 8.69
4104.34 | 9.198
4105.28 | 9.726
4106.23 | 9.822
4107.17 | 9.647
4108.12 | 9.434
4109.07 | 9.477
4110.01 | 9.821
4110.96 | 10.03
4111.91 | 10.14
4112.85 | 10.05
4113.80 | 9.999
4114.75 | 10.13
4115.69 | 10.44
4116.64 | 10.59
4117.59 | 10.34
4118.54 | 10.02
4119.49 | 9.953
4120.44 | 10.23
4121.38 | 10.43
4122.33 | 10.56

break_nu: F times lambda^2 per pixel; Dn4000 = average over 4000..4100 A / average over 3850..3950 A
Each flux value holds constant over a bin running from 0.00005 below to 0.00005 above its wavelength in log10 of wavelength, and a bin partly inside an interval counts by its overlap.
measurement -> 1.9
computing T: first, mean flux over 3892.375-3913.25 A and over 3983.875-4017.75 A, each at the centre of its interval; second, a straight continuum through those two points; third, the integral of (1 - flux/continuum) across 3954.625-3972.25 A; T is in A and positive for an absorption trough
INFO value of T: 8.2 A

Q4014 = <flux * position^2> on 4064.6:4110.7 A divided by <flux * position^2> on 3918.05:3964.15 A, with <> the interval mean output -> 1.9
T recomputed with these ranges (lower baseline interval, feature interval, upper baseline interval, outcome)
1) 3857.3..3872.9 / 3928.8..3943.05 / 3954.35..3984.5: 4.4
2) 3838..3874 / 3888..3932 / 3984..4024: 3.5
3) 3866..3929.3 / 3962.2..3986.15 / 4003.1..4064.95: 8.1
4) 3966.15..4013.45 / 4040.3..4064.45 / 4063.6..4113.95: 0.0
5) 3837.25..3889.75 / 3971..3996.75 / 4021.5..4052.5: 1.6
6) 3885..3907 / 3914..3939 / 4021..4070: 7.5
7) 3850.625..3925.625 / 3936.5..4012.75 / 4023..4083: 7.5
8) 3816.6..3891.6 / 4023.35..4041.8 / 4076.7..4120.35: -3.6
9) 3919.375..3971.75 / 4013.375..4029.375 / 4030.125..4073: -4.4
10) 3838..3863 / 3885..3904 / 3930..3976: -4.3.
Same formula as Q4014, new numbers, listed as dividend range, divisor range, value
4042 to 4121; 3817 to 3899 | 2.17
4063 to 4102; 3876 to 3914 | 1.78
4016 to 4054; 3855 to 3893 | 2.06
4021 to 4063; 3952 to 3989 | 1.63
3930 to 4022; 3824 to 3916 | 1.41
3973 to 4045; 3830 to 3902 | 1.95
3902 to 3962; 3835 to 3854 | 1.25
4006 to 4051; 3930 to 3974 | 2.10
